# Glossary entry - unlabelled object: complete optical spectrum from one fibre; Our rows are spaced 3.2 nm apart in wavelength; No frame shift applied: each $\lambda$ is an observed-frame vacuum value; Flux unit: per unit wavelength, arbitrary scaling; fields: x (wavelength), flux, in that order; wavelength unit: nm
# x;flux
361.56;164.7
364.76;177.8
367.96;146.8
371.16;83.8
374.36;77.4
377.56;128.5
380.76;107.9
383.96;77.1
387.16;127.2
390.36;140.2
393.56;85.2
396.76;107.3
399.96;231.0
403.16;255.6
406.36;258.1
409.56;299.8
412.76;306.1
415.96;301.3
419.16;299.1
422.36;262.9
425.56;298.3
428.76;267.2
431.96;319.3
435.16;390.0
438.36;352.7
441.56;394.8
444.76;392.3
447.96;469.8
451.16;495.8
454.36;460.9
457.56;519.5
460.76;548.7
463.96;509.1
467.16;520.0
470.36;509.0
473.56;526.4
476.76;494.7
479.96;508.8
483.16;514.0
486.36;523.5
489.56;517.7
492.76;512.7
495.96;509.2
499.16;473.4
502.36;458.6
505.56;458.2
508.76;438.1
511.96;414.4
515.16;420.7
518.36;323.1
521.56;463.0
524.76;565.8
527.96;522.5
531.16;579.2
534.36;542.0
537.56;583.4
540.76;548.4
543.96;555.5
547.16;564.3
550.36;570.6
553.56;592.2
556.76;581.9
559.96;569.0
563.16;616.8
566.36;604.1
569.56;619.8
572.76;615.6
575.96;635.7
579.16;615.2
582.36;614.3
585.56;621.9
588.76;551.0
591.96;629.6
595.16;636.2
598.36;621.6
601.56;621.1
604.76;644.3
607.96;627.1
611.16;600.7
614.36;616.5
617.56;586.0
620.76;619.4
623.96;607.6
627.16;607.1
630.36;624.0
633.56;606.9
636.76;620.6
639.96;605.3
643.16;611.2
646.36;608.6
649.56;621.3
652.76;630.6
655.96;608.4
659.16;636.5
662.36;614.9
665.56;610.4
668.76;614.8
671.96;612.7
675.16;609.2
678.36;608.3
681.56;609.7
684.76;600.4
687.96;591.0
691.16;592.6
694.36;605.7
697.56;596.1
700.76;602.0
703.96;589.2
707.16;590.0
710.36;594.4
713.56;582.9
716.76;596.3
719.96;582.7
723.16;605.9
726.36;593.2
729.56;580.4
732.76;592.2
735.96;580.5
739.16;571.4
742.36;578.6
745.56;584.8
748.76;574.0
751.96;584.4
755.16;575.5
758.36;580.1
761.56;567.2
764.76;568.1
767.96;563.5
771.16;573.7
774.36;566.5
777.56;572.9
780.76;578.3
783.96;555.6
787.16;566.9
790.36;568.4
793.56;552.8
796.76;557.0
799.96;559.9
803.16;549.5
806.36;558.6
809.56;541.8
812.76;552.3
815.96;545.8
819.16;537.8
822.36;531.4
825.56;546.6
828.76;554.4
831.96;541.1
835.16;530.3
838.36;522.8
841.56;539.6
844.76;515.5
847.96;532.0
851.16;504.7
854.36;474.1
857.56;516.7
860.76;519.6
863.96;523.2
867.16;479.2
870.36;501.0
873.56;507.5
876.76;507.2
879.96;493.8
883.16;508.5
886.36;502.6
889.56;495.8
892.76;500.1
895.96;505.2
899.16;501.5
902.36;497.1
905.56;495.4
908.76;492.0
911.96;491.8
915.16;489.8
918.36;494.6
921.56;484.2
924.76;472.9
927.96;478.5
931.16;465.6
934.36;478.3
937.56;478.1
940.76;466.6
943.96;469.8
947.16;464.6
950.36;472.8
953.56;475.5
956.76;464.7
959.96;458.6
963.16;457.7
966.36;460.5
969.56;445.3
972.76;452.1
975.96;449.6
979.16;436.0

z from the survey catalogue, 0.00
